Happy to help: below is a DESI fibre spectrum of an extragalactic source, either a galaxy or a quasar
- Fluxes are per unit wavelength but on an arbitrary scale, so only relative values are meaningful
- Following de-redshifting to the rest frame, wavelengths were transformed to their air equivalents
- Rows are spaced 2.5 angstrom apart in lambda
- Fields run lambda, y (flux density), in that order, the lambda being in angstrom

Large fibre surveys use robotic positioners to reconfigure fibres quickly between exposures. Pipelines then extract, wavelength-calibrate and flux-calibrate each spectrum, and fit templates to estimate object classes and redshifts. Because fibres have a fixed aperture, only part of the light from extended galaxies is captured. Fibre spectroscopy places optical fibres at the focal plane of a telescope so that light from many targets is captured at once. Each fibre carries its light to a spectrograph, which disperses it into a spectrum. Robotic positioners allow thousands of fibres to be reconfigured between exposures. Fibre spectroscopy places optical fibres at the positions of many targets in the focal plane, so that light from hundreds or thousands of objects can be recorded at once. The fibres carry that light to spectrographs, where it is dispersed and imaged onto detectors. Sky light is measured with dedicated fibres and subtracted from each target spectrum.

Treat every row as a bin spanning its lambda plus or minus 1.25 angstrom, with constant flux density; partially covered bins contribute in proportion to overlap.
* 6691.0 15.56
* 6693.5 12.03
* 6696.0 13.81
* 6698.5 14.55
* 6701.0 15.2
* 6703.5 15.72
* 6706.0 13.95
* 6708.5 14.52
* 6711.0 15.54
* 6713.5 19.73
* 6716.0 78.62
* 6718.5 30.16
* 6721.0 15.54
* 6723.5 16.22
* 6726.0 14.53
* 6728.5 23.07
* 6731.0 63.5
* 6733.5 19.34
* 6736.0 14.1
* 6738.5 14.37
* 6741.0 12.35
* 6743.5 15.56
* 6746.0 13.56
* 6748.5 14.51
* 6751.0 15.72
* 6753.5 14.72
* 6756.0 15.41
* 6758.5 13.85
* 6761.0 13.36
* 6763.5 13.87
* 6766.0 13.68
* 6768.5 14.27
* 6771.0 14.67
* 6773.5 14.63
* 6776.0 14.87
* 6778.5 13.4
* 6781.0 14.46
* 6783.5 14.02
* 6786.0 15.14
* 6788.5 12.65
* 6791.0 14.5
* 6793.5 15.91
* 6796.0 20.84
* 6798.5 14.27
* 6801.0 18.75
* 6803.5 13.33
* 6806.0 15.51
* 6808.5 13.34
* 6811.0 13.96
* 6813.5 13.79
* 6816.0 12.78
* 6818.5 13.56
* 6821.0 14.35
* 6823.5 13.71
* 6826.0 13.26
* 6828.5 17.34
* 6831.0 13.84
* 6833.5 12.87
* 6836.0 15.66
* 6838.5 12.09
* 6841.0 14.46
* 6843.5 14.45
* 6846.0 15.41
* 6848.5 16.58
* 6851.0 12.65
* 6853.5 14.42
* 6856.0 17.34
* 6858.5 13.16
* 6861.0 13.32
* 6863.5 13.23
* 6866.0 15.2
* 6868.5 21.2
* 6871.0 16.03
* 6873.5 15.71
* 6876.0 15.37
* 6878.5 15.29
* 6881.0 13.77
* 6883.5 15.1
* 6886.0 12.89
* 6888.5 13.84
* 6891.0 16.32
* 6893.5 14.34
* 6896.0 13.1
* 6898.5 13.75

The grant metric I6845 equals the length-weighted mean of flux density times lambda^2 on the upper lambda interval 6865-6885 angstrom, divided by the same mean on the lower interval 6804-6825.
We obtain 1.17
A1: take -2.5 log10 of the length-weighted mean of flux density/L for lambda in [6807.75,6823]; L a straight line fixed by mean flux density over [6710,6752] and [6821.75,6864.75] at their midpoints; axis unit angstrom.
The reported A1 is 0.21 mag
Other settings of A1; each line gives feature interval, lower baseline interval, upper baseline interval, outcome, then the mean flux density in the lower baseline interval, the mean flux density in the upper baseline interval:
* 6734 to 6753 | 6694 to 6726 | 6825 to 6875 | 0.34 mag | 21.4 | 14.9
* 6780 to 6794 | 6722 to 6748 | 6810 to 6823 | 0.12 mag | 20.4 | 13.7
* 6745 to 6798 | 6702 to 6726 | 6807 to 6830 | 0.24 mag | 23.8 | 14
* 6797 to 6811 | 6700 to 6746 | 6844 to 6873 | 0.21 mag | 22.7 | 15.3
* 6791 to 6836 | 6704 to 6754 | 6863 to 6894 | 0.23 mag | 22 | 15.3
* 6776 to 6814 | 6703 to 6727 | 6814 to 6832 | 0.11 mag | 23.8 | 14.1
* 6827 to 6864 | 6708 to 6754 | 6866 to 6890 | 0.18 mag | 22.7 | 15.5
